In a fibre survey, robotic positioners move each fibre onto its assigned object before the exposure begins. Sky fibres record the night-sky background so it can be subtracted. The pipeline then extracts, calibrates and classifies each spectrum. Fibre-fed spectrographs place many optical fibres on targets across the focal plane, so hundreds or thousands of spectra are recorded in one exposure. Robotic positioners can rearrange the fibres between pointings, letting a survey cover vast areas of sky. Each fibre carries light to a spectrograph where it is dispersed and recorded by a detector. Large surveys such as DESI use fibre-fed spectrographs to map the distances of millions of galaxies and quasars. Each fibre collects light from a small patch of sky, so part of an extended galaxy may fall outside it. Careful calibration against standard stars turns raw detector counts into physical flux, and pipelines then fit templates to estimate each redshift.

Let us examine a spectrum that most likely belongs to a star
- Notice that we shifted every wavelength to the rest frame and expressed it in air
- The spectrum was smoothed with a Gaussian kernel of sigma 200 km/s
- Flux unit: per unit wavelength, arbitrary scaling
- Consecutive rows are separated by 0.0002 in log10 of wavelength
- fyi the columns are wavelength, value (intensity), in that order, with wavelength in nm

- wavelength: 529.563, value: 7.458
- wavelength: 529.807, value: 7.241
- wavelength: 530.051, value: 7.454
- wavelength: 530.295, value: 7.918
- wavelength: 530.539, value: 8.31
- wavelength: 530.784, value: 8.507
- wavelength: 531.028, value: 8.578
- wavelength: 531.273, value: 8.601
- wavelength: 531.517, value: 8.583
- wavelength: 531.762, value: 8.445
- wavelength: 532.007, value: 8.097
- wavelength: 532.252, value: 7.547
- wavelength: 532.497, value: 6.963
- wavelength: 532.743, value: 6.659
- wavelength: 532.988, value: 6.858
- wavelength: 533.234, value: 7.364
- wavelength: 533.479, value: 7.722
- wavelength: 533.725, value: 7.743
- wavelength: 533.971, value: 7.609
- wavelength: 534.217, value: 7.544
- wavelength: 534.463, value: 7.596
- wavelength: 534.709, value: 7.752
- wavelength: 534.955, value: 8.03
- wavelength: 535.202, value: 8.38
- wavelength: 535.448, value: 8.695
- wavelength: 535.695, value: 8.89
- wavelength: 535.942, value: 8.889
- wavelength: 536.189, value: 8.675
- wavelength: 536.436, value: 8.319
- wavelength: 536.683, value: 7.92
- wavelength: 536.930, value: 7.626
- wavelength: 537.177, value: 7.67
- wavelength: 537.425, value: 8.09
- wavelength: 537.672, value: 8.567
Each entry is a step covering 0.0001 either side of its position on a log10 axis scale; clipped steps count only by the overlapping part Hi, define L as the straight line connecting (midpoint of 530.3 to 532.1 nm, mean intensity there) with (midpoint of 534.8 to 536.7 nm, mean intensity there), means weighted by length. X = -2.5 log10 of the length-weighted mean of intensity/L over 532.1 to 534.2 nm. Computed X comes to 0.15 mag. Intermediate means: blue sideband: 8.42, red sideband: 8.49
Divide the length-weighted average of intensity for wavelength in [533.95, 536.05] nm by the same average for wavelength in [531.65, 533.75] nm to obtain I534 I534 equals 1.1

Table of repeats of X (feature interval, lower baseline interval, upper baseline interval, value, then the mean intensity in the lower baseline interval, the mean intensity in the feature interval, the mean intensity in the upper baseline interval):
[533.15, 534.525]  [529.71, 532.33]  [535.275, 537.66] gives 0.09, 8.14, 7.6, 8.32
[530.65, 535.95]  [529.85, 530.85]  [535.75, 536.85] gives 0.04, 7.96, 7.94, 8.44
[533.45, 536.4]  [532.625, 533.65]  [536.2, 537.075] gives -0.07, 7.18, 8.14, 8.05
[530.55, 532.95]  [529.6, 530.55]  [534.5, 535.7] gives -0.02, 7.64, 7.97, 8.24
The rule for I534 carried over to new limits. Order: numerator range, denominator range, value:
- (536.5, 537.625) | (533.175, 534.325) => 1.04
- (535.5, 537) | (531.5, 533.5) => 1.12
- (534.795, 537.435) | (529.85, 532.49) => 1.02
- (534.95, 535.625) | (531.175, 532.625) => 1.05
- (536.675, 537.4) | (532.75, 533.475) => 1.09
